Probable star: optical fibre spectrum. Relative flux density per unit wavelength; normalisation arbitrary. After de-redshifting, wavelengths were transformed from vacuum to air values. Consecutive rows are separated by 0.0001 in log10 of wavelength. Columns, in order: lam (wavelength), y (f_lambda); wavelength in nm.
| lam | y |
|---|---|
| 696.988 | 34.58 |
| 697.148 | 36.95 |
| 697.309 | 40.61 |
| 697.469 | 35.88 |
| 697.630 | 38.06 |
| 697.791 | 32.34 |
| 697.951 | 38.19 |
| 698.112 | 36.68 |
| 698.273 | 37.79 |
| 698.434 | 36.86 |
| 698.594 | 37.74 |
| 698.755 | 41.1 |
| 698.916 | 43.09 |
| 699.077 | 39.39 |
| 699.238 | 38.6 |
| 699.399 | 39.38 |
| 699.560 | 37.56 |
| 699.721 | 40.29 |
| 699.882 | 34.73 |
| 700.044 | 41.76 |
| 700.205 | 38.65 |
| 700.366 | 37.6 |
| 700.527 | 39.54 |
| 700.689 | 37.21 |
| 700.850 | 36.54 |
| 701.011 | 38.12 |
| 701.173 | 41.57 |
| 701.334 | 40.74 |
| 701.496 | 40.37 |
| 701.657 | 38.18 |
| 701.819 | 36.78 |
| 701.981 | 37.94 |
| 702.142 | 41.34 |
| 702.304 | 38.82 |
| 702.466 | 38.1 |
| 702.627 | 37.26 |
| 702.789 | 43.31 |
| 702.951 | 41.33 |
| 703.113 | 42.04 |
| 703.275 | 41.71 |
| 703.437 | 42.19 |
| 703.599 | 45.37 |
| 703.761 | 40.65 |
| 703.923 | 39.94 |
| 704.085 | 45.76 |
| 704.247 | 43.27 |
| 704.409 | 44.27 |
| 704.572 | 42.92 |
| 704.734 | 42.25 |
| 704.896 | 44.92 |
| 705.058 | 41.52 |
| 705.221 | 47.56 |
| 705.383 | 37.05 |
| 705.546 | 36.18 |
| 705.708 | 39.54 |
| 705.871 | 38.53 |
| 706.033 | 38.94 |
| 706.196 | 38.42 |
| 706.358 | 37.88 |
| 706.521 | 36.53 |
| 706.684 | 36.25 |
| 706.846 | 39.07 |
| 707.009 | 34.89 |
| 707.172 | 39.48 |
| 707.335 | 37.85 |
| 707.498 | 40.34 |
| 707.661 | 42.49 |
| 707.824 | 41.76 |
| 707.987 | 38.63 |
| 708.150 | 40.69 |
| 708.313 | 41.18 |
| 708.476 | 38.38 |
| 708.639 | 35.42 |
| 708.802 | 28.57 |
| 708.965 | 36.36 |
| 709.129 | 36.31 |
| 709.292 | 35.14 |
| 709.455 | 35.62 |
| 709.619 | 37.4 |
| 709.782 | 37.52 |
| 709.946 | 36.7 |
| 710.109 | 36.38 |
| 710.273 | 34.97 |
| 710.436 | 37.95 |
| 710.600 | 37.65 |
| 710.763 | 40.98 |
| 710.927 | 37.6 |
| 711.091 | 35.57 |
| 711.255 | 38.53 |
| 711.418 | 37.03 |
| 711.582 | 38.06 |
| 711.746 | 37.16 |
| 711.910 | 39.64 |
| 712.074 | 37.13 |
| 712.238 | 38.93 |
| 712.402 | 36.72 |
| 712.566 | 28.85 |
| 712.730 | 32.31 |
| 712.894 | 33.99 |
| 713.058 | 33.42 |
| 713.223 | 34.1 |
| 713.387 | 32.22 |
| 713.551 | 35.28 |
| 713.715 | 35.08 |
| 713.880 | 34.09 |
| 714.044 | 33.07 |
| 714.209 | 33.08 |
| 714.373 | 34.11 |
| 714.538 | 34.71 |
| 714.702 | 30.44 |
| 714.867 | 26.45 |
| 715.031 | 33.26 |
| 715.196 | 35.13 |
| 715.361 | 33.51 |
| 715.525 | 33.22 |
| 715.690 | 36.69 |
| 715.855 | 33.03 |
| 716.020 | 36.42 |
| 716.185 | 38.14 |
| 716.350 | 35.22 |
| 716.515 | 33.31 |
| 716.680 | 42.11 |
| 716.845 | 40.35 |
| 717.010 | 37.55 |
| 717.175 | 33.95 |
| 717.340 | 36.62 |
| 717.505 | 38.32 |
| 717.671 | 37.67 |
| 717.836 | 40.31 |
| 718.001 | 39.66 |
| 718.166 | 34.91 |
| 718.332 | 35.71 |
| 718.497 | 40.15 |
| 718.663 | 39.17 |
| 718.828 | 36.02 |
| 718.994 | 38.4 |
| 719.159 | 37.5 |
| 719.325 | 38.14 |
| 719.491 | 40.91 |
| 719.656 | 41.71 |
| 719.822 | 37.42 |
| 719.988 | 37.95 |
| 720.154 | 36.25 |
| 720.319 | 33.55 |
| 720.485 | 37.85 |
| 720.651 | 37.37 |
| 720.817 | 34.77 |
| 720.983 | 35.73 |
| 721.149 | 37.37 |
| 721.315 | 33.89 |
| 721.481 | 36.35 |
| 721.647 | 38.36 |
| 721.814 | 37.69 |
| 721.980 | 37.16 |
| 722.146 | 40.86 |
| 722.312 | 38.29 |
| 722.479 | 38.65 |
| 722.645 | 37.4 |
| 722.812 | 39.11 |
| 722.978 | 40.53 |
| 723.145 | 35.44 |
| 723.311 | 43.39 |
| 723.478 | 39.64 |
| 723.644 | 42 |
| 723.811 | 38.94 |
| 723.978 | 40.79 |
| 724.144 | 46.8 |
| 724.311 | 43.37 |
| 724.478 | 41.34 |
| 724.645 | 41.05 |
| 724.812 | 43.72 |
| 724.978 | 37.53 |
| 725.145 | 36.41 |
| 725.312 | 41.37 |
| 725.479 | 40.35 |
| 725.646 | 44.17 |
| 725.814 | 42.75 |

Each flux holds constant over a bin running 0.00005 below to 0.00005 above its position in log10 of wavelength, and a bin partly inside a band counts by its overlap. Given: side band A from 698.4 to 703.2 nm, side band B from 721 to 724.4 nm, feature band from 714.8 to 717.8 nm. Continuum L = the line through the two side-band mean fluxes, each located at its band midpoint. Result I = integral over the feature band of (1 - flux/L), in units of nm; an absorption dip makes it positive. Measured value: 0.268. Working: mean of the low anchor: 39.2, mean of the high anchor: 39.2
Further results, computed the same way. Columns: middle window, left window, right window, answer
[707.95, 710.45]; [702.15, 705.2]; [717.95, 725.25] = 0.27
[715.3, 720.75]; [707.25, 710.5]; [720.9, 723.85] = 0.12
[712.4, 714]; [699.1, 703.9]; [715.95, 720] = 0.21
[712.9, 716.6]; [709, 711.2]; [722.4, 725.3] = 0.41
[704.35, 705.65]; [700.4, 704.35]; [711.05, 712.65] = -0.09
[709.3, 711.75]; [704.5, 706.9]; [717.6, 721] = 0.12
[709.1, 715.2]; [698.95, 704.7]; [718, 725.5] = 0.63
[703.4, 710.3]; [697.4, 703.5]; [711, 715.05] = -0.46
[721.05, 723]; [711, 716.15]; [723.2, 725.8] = 0.10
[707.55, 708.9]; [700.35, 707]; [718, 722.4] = 0.03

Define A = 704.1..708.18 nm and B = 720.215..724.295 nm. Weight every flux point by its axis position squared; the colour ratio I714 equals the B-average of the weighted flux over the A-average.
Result 1.00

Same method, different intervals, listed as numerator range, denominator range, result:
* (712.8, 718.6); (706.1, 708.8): 0.94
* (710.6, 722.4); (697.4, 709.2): 0.96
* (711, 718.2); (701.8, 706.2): 0.89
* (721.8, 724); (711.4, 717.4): 1.15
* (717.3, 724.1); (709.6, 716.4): 1.11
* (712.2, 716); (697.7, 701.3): 0.91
